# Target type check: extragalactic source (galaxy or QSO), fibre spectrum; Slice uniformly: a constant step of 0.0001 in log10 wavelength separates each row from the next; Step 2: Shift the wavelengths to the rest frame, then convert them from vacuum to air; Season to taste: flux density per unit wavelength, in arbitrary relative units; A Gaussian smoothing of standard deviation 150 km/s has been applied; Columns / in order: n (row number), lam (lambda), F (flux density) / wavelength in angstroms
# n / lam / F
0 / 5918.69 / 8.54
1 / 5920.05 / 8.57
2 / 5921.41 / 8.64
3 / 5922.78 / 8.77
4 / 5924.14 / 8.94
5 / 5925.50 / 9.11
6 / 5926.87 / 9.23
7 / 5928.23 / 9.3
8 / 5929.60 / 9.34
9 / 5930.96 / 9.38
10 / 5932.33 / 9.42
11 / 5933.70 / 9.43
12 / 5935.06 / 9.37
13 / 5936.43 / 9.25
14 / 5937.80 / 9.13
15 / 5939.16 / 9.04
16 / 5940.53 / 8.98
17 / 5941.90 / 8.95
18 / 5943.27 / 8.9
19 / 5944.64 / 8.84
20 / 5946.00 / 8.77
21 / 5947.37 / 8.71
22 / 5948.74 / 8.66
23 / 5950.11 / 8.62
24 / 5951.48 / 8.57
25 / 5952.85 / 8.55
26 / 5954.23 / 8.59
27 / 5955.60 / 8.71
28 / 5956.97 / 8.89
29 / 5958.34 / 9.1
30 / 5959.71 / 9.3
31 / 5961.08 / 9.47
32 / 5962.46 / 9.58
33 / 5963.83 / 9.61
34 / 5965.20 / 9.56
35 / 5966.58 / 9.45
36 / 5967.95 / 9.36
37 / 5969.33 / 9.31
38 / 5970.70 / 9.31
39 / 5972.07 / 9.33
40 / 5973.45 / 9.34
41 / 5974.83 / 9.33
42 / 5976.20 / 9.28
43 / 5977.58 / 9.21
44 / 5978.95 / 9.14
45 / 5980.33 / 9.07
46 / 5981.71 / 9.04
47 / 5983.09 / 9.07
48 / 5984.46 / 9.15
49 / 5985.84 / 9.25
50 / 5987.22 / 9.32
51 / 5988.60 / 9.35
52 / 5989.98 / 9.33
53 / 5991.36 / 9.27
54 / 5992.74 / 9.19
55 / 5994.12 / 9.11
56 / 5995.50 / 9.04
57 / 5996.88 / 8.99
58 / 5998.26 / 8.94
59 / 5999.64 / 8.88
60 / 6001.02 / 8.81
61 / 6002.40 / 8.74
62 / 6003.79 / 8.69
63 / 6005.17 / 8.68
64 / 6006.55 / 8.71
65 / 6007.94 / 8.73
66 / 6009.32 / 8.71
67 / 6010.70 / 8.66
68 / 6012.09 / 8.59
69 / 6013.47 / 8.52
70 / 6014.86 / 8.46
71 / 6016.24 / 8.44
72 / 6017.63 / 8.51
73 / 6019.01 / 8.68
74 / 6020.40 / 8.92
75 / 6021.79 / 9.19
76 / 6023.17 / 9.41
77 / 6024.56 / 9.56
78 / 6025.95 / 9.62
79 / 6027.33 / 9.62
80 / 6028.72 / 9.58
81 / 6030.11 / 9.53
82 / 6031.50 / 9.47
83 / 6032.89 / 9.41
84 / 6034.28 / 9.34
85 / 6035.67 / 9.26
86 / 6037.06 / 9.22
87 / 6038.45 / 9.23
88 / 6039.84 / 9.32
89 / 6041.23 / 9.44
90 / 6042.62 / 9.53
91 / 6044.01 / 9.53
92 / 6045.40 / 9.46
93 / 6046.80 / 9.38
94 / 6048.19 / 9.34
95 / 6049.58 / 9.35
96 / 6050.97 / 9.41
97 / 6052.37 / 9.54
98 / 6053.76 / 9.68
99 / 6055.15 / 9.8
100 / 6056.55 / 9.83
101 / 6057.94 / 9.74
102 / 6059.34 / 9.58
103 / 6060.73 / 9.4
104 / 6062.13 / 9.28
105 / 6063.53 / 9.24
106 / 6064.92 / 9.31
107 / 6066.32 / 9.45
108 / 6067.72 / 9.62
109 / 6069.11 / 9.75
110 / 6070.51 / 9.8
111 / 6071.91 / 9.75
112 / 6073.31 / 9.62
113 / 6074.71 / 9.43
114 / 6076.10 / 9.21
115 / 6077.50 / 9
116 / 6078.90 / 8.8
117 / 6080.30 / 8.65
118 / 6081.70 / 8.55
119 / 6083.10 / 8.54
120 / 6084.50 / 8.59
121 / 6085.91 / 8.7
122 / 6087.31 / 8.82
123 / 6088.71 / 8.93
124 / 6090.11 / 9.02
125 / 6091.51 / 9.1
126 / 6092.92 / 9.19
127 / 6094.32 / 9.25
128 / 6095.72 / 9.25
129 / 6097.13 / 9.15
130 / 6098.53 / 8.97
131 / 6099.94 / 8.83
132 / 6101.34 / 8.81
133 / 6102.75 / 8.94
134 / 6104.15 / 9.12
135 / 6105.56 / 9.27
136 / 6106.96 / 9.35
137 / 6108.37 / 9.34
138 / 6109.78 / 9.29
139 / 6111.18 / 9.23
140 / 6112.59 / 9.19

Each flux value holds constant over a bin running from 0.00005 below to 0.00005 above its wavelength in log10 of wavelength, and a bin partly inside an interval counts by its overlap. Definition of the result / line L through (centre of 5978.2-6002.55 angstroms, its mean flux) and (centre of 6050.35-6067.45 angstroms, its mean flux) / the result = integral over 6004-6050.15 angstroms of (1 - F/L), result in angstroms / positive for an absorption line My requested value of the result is 0.99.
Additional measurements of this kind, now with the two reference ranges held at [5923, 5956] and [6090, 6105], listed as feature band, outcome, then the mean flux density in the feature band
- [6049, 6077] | -1.53 angstroms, 9.54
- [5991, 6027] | 0.52 angstroms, 8.89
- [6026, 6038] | -0.54 angstroms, 9.44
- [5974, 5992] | -0.42 angstroms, 9.22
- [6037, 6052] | -0.59 angstroms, 9.39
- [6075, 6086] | 0.32 angstroms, 8.78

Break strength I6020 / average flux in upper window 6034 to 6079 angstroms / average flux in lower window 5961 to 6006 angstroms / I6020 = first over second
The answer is 1.03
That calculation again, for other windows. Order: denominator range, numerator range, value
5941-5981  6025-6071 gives 1.04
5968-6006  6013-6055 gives 1.02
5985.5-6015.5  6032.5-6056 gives 1.06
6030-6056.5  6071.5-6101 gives 0.95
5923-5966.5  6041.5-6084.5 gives 1.03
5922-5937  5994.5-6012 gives 0.95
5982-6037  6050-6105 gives 1.02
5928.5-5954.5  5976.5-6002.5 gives 1.01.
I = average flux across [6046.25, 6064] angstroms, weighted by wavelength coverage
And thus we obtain 9.51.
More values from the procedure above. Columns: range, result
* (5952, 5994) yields 9.21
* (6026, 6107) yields 9.28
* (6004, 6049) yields 9.12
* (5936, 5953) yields 8.85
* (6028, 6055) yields 9.43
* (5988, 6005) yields 9.02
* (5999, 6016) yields 8.67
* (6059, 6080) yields 9.4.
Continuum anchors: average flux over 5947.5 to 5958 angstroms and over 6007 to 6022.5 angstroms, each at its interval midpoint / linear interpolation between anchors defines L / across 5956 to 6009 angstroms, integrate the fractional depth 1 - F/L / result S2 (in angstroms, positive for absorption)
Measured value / -2.92 angstroms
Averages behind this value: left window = 8.67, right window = 8.68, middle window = 9.15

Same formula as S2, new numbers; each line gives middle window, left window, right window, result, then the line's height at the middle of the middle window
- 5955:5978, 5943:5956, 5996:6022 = -1.6 angstroms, 8.7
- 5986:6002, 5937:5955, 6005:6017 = -0.8 angstroms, 8.66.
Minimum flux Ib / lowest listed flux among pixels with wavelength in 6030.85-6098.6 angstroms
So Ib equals 8.54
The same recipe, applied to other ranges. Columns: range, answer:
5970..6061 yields 8.44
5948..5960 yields 8.55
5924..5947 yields 8.77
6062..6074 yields 9.24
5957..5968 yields 9.1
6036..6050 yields 9.22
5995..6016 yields 8.46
